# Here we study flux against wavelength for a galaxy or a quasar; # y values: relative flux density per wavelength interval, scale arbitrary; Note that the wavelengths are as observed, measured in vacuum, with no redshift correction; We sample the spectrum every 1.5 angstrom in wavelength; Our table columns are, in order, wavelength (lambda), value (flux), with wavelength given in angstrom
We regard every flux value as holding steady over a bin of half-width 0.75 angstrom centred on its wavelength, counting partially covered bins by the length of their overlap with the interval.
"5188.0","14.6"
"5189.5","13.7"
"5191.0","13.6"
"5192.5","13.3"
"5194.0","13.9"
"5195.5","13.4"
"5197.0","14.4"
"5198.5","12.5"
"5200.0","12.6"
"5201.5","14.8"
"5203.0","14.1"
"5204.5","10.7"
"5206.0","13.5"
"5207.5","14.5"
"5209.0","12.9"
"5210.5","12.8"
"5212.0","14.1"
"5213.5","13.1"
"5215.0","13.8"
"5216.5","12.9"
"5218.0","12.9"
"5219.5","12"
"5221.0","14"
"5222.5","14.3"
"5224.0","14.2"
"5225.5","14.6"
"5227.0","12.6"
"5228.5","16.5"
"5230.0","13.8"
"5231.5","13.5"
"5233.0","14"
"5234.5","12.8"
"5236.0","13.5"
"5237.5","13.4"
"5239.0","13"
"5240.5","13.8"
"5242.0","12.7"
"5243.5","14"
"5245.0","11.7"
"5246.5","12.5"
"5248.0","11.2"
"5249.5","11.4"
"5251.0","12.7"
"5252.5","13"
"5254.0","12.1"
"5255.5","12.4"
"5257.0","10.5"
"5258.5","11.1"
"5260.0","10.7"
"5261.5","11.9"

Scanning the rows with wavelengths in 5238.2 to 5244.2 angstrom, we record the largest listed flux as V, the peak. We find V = 14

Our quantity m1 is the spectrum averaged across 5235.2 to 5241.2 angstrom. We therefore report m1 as 13.4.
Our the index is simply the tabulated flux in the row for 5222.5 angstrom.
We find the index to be 14.3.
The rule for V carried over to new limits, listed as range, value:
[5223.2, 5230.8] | 16.5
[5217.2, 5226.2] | 14.6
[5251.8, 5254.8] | 13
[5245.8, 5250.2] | 12.5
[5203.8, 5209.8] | 14.5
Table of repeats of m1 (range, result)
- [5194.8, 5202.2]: 13.5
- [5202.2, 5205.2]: 12.5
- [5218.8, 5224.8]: 13.6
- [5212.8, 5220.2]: 12.9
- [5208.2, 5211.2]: 12.9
